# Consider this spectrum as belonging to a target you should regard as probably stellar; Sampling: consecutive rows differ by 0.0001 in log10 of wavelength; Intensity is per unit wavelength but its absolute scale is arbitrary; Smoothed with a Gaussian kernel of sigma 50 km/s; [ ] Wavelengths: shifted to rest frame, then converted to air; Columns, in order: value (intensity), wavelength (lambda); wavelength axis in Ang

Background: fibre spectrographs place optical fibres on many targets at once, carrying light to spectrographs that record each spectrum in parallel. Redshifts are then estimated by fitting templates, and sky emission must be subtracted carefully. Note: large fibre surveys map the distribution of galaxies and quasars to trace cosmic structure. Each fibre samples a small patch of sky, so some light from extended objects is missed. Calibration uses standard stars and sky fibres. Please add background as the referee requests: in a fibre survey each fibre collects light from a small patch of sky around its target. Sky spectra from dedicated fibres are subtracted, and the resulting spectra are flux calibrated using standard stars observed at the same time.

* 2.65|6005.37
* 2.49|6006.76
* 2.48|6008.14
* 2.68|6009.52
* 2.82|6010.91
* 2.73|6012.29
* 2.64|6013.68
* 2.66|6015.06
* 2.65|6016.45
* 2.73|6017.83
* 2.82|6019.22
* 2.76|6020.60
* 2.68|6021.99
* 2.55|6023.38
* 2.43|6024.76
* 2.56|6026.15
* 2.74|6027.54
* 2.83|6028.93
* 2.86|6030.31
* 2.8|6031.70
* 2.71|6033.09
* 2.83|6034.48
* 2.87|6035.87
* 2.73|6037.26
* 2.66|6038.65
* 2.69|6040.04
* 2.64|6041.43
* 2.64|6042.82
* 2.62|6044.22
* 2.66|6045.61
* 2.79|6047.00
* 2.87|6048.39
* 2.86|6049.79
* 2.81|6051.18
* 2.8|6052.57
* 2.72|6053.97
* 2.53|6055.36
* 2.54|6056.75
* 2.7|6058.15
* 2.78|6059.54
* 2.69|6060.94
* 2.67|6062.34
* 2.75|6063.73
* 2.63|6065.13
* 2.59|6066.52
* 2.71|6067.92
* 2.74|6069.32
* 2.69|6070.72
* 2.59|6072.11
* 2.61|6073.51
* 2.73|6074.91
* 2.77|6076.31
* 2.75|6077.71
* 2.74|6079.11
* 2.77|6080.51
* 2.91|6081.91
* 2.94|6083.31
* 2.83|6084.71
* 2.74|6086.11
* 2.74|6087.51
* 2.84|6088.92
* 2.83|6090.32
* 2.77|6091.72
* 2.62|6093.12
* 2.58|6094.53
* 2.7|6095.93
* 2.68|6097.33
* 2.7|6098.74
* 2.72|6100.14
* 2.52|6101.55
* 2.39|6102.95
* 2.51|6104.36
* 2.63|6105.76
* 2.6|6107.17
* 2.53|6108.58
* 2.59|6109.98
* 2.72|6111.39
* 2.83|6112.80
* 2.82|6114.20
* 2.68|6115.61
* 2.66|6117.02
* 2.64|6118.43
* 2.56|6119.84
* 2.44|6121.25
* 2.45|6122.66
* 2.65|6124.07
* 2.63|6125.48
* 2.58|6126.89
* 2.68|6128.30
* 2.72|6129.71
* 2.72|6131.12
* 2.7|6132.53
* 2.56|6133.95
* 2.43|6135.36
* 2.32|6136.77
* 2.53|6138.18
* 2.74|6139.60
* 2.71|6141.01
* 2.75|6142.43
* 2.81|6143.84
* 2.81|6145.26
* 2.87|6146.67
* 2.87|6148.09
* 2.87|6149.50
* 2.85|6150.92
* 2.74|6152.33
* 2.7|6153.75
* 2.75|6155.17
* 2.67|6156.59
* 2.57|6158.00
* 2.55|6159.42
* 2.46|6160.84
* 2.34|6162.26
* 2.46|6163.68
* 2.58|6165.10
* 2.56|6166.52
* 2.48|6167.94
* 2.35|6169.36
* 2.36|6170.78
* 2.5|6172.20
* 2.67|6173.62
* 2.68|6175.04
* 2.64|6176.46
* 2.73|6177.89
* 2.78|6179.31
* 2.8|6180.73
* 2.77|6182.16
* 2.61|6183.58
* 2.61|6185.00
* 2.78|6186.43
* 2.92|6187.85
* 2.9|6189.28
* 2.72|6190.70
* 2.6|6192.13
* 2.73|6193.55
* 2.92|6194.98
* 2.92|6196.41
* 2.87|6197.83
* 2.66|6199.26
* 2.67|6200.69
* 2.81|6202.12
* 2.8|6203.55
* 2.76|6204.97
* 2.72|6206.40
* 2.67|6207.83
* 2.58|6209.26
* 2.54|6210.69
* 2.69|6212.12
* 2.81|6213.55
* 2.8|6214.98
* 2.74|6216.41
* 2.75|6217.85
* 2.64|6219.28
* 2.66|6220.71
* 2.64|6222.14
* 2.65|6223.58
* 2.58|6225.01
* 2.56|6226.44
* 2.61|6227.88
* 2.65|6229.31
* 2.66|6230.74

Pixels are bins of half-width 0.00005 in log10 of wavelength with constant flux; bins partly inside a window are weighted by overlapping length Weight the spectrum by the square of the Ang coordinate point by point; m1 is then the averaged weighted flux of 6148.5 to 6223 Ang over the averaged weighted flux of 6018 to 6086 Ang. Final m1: 1.0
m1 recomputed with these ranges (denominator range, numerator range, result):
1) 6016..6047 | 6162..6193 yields 1.02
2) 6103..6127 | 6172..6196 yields 1.07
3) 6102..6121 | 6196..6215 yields 1.07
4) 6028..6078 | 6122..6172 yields 0.99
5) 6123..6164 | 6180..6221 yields 1.05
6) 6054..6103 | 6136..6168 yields 1.01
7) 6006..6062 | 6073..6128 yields 1.01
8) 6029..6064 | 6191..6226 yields 1.05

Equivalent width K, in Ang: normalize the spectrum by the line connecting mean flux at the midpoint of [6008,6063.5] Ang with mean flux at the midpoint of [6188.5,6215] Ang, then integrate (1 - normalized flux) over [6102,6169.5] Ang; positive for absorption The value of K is 2.5 Ang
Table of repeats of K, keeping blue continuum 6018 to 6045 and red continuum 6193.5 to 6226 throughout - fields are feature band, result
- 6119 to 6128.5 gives 0.5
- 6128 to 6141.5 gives 0.5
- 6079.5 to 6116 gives 0.2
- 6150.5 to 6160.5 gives 0.1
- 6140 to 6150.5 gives -0.4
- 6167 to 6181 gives 0.6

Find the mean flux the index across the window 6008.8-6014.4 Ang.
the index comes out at 2.72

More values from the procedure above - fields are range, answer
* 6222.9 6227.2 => 2.6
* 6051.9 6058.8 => 2.66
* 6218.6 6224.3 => 2.65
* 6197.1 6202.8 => 2.75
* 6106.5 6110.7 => 2.57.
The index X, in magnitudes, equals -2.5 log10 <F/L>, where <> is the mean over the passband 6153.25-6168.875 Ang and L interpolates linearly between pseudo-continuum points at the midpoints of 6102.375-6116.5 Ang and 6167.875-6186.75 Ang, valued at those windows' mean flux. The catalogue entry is 0.03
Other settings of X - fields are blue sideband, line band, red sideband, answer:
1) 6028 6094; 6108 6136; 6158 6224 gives 0.030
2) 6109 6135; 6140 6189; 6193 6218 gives 0.011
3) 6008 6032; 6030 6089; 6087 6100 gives -0.010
